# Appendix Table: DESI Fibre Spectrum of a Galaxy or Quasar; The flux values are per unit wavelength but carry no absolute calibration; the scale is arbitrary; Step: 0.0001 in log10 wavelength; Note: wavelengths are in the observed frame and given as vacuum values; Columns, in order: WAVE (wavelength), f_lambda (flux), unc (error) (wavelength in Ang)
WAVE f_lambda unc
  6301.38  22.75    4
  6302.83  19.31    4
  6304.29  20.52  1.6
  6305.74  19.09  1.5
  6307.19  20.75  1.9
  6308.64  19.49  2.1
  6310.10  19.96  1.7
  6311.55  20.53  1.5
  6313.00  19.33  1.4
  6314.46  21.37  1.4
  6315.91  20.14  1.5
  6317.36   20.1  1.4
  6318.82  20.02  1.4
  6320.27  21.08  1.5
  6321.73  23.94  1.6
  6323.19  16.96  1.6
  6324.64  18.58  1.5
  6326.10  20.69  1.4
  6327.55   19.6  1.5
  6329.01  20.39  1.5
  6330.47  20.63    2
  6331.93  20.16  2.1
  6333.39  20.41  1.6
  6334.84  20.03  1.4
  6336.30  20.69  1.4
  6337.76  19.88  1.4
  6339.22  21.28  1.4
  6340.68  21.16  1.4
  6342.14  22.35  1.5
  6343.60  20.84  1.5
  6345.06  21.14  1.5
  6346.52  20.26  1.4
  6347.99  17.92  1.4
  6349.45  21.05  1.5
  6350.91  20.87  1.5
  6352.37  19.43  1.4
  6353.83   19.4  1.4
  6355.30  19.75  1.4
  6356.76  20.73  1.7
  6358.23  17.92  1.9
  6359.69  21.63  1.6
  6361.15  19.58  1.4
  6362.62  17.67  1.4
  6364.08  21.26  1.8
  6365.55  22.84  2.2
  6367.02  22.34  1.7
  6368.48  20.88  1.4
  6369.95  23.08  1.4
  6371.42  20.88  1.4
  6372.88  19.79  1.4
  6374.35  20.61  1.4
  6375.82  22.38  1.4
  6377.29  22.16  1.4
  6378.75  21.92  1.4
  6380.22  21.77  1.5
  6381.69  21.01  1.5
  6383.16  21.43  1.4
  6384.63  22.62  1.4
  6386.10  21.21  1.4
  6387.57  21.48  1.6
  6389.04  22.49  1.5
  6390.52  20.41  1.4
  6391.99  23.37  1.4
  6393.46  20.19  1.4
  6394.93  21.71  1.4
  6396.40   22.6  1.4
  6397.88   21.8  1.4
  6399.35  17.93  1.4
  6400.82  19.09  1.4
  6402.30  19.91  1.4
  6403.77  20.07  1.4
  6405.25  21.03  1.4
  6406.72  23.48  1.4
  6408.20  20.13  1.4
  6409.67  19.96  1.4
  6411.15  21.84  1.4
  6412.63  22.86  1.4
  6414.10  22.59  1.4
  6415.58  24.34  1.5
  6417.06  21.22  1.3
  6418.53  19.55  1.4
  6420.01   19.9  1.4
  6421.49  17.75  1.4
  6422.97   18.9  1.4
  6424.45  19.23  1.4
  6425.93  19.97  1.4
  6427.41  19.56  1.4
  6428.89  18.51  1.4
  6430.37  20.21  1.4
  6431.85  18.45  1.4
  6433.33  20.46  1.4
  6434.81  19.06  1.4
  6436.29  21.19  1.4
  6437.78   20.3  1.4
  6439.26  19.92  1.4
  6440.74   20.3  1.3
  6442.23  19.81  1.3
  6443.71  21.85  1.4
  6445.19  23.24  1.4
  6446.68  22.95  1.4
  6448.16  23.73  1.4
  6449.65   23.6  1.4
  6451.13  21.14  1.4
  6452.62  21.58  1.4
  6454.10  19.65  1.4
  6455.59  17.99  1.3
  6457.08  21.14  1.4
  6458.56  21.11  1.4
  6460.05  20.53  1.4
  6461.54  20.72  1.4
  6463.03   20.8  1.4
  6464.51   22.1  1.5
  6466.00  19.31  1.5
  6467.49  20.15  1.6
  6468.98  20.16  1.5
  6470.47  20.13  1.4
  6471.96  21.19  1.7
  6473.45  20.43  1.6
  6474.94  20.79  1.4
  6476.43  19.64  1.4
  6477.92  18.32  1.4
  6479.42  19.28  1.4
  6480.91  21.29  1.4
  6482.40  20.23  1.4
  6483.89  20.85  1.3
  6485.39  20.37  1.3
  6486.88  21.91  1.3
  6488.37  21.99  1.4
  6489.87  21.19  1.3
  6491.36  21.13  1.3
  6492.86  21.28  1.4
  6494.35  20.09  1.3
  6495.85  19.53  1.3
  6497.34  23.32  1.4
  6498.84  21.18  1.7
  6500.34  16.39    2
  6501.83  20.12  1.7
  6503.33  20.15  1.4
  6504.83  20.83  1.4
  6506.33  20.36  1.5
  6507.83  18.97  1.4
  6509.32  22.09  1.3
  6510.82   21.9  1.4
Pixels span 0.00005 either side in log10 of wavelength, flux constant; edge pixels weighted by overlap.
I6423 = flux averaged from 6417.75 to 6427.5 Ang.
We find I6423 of 19.3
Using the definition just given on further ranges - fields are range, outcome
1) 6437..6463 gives 21.1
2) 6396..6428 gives 20.6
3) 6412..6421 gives 21.6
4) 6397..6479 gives 20.6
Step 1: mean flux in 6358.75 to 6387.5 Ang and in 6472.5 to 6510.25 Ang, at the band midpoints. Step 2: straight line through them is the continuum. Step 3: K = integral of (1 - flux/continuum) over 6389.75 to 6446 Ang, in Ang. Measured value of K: 1.1 Ang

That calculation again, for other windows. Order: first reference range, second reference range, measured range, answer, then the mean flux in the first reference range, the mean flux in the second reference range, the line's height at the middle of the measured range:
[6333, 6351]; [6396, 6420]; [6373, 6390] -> -0.6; 20.6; 21.1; 20.9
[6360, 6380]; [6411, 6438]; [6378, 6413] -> -0.8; 21.2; 20.3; 20.8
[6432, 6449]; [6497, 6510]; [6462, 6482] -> 0.4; 21.1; 20.3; 20.7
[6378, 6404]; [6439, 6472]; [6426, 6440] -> 0.9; 21.2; 21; 21.1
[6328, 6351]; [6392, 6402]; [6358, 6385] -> -0.7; 20.5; 20.7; 20.6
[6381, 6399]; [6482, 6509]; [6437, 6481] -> 0.4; 21.6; 20.6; 20.9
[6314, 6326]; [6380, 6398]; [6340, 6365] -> 0.9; 20.3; 21.7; 20.9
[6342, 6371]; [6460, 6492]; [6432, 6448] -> -0.3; 20.5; 20.6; 20.6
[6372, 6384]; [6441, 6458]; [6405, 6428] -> 0.7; 21.4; 21.5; 21.4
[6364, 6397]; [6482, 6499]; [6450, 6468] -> 0.6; 21.7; 21.1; 21.3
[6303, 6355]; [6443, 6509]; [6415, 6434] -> 0.7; 20.3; 20.8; 20.6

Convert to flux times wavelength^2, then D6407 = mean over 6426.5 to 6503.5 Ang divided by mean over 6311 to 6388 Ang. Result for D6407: 1.03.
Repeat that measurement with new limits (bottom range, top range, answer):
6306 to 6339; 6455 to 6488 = 1.06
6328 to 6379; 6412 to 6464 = 1.03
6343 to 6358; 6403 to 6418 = 1.10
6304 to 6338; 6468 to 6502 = 1.07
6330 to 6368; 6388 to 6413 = 1.05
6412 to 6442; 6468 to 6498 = 1.04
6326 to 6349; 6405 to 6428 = 1.04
